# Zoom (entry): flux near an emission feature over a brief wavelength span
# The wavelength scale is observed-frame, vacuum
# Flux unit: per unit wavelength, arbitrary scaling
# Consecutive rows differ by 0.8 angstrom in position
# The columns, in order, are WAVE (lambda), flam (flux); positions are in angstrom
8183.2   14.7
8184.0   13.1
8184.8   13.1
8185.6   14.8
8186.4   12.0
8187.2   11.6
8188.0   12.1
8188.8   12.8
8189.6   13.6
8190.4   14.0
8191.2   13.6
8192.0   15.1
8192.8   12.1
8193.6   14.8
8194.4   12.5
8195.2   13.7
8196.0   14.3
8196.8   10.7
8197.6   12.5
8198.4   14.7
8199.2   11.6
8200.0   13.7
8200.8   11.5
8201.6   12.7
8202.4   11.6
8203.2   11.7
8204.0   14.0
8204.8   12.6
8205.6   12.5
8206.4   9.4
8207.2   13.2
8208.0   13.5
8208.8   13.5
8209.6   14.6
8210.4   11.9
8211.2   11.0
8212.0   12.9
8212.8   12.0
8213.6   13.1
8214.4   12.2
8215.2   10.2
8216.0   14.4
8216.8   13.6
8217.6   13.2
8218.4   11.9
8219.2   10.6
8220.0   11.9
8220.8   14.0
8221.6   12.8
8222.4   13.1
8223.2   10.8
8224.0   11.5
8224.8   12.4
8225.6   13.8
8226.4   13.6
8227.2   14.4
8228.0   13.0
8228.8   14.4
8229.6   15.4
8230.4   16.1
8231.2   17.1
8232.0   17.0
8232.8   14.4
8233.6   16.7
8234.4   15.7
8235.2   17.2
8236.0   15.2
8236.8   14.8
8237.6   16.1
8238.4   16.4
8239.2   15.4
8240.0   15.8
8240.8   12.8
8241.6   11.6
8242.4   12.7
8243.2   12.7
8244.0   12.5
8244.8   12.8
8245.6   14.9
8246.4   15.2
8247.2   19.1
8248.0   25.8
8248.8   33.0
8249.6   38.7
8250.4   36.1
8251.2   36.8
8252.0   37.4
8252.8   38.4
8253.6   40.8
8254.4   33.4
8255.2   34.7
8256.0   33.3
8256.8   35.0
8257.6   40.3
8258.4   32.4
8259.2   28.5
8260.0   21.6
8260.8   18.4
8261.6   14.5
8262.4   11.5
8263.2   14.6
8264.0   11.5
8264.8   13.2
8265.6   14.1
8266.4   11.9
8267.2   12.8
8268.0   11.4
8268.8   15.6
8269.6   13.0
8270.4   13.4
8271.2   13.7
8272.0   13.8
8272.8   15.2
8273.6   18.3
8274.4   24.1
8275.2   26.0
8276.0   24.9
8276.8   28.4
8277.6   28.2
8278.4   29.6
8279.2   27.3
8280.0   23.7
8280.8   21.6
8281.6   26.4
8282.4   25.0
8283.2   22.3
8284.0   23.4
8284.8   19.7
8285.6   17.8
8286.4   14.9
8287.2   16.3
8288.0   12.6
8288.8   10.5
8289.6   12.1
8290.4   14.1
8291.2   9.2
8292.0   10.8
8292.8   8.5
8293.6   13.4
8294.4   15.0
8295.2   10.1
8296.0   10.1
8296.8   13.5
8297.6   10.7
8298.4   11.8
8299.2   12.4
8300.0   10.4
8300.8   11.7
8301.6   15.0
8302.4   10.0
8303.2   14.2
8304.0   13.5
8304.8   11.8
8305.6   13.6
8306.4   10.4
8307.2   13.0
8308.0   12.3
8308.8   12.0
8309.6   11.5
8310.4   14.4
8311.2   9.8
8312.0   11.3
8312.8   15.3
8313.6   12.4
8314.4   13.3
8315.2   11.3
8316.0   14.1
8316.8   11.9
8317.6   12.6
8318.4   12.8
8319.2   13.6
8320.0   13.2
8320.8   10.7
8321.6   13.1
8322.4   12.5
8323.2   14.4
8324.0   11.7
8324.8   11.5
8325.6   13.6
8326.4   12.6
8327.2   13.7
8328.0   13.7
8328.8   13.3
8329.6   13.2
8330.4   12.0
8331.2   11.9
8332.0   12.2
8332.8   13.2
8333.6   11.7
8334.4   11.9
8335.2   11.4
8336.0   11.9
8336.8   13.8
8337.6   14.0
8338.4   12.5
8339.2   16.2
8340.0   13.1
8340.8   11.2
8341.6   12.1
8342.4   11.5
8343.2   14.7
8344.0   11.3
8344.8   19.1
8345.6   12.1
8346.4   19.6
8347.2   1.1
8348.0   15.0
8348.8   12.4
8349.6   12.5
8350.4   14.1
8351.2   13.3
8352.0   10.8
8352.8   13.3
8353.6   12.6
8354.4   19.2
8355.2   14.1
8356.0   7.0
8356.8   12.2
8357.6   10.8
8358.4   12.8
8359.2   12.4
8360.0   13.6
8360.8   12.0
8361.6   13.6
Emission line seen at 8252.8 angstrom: Halpha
